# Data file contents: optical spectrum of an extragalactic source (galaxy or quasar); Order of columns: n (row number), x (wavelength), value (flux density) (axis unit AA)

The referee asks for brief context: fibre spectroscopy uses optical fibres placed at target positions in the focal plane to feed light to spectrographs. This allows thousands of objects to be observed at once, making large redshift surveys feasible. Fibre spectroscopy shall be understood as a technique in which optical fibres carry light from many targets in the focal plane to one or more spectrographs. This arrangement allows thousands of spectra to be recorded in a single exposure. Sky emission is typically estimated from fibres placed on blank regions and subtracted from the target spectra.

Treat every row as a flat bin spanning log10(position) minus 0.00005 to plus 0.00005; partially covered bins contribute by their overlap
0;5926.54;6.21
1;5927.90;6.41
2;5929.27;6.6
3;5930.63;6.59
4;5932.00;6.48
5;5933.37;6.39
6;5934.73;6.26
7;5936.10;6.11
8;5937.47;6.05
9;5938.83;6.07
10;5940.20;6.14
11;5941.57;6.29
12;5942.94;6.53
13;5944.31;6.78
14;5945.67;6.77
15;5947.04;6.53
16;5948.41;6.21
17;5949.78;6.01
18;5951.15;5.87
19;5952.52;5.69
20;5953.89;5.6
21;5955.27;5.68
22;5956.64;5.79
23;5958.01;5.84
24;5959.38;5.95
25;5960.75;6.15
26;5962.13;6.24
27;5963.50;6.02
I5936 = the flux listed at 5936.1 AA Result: 6.11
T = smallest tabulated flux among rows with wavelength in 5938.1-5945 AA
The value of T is 6.07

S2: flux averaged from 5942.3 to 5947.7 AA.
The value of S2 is 6.66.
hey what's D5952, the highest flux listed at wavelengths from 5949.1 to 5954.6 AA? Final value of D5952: 6.01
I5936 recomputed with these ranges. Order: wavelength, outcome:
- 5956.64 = 5.79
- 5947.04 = 6.53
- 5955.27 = 5.68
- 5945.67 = 6.77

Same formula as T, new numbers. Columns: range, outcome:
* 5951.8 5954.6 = 5.6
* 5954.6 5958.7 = 5.68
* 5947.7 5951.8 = 5.87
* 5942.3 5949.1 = 6.21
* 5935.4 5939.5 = 6.05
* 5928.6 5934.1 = 6.39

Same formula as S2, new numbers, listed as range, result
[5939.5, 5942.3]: 6.21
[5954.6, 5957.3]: 5.74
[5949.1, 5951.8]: 5.94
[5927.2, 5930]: 6.52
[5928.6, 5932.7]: 6.55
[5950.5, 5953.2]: 5.78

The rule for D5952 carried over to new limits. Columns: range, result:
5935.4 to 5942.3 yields 6.29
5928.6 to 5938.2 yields 6.6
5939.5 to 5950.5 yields 6.78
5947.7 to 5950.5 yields 6.21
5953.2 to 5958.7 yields 5.84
